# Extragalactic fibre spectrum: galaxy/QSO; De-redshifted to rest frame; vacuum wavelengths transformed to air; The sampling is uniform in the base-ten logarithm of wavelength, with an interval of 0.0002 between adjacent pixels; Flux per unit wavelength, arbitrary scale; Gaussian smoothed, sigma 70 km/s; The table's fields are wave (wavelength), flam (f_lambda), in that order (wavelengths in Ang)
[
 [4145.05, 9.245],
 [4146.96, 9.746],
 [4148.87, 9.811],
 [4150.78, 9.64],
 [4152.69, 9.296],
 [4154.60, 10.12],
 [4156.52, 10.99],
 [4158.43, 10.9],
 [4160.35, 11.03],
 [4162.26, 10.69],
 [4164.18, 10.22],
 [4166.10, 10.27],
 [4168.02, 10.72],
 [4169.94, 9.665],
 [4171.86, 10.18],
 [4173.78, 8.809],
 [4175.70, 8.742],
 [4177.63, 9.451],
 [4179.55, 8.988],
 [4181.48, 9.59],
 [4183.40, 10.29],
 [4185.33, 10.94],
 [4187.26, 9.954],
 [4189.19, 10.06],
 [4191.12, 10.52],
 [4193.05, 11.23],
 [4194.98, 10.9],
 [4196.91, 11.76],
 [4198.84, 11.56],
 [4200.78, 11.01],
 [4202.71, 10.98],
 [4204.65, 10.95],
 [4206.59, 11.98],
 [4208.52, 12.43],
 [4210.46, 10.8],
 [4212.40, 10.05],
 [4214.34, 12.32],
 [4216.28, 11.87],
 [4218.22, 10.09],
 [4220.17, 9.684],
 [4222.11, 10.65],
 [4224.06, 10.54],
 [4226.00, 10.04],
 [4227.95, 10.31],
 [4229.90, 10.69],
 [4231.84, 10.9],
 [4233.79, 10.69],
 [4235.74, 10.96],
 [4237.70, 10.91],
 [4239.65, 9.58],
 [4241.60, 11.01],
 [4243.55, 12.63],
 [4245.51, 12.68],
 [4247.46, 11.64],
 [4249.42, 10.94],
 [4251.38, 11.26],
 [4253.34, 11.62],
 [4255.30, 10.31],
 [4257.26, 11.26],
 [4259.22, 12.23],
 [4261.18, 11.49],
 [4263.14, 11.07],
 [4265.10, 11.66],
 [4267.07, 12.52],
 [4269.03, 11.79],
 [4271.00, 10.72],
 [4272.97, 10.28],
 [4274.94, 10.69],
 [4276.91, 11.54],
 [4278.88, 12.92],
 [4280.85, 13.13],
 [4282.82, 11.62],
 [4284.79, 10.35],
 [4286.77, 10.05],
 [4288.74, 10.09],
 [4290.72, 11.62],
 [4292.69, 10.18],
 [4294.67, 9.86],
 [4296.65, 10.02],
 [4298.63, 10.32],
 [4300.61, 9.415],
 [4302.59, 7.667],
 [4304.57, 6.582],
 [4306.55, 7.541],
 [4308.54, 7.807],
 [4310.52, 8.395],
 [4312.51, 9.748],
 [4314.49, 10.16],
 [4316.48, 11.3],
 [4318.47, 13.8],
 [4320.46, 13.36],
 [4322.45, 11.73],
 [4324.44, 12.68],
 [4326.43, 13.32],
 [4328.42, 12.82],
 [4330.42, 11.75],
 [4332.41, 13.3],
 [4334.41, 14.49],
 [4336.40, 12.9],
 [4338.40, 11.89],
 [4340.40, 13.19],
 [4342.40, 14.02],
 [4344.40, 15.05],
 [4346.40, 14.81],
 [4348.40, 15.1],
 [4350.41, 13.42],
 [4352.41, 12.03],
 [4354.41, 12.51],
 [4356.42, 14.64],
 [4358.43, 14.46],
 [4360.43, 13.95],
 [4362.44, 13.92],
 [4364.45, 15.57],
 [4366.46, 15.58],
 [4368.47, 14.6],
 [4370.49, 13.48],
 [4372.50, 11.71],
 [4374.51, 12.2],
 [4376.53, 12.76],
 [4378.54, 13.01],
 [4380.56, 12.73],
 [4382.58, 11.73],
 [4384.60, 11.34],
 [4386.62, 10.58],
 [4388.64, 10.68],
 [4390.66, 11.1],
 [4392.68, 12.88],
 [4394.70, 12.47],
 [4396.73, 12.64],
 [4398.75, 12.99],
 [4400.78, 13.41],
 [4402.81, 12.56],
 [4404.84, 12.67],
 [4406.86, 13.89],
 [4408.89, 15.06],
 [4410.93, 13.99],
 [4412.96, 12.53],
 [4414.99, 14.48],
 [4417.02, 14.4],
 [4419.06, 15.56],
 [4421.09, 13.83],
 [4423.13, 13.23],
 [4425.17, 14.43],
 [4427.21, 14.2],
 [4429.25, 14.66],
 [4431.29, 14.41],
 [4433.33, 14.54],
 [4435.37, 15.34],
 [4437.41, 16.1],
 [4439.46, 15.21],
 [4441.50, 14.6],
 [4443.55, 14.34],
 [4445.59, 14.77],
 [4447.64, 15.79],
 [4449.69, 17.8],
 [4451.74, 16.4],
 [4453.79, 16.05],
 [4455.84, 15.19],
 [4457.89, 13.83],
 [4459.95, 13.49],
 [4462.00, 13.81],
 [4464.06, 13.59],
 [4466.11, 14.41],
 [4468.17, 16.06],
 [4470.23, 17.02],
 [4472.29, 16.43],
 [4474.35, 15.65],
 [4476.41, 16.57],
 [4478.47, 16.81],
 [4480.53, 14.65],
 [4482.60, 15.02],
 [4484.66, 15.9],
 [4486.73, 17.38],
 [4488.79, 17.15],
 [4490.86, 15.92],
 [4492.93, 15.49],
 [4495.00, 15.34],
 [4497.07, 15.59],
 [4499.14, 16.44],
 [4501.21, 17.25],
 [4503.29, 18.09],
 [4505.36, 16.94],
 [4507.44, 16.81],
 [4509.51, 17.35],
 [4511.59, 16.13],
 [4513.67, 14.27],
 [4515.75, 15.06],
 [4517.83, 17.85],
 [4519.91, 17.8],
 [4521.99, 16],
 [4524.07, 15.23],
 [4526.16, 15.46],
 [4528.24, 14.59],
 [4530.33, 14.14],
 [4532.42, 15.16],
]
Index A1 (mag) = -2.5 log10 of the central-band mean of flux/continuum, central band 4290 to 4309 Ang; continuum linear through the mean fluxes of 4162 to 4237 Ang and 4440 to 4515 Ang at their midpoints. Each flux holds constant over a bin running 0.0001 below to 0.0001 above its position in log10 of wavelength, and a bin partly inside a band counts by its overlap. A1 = 0.34 mag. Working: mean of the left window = 10.6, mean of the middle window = 9.1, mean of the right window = 15.8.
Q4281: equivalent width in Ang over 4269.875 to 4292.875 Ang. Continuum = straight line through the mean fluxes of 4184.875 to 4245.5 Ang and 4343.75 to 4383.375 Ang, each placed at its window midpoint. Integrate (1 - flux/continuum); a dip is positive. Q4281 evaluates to 1.9 Ang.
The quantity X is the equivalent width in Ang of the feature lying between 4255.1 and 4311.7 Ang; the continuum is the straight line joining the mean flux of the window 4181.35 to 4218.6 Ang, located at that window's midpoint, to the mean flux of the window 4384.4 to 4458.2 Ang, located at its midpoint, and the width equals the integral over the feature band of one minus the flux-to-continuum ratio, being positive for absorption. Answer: 7.8 Ang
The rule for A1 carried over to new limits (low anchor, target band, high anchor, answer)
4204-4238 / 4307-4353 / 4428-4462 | 0.05 mag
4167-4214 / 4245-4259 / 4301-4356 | -0.02 mag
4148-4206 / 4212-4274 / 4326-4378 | 0.05 mag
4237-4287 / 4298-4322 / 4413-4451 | 0.26 mag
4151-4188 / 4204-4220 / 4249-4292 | -0.07 mag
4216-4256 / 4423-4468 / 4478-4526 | 0.02 mag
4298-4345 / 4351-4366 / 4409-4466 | -0.12 mag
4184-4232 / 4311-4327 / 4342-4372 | 0.13 mag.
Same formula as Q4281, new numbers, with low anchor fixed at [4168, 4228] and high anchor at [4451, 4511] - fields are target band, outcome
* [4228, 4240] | 0.6 Ang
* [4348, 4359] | -0.1 Ang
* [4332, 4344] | -0.2 Ang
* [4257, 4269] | 0.0 Ang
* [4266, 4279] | 0.6 Ang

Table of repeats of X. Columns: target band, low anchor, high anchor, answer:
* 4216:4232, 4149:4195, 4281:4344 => 0.04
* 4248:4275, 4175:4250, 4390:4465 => 0.63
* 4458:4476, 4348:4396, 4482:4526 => 0.41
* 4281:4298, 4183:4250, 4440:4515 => 2.36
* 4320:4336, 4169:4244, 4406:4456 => -0.03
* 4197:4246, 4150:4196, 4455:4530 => -0.07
